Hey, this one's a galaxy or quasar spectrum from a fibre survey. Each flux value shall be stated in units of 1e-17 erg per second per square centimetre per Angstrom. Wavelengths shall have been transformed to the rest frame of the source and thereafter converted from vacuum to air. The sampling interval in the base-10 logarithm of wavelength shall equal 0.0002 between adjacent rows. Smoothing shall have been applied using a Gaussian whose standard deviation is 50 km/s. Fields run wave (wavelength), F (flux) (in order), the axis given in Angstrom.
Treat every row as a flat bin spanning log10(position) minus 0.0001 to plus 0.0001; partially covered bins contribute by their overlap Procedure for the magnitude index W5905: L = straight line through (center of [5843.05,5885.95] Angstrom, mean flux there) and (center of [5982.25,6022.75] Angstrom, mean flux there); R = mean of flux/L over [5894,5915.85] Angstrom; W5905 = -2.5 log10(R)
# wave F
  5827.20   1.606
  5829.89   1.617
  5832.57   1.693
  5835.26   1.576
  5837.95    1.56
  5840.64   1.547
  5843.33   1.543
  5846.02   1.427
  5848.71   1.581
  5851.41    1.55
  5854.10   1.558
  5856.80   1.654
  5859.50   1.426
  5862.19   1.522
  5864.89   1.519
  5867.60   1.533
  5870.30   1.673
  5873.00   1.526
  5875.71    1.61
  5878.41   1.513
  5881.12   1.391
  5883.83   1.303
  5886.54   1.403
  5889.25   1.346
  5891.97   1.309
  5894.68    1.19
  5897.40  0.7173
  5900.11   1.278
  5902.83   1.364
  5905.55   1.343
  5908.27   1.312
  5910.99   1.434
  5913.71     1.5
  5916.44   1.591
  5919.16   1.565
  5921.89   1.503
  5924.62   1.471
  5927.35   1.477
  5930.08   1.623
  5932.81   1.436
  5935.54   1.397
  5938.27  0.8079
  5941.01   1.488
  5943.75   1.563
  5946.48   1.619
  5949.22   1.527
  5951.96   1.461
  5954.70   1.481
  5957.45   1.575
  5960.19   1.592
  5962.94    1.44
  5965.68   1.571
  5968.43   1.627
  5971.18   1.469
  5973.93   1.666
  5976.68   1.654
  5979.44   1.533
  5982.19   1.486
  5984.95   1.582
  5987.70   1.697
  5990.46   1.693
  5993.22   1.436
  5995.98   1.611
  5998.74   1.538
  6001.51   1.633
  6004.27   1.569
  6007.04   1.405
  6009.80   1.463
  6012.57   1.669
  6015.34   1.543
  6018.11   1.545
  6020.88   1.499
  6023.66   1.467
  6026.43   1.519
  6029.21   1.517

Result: 0.19 mag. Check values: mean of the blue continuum 1.52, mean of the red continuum 1.56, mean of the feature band 1.28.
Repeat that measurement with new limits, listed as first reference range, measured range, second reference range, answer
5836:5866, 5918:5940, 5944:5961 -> 0.10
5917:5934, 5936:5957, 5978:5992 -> 0.09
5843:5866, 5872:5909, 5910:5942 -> 0.12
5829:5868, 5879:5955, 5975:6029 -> 0.12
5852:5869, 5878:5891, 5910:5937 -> 0.11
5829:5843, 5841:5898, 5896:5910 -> -0.04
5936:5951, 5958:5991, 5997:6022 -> -0.08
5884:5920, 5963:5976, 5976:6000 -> -0.03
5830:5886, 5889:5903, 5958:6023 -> 0.30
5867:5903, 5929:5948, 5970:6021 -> 0.03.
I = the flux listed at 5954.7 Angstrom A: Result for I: 1.481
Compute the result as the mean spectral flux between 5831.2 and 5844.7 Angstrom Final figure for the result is 1.58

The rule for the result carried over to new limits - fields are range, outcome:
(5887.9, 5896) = 1.28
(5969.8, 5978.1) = 1.6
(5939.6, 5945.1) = 1.52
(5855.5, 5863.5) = 1.53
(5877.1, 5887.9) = 1.4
